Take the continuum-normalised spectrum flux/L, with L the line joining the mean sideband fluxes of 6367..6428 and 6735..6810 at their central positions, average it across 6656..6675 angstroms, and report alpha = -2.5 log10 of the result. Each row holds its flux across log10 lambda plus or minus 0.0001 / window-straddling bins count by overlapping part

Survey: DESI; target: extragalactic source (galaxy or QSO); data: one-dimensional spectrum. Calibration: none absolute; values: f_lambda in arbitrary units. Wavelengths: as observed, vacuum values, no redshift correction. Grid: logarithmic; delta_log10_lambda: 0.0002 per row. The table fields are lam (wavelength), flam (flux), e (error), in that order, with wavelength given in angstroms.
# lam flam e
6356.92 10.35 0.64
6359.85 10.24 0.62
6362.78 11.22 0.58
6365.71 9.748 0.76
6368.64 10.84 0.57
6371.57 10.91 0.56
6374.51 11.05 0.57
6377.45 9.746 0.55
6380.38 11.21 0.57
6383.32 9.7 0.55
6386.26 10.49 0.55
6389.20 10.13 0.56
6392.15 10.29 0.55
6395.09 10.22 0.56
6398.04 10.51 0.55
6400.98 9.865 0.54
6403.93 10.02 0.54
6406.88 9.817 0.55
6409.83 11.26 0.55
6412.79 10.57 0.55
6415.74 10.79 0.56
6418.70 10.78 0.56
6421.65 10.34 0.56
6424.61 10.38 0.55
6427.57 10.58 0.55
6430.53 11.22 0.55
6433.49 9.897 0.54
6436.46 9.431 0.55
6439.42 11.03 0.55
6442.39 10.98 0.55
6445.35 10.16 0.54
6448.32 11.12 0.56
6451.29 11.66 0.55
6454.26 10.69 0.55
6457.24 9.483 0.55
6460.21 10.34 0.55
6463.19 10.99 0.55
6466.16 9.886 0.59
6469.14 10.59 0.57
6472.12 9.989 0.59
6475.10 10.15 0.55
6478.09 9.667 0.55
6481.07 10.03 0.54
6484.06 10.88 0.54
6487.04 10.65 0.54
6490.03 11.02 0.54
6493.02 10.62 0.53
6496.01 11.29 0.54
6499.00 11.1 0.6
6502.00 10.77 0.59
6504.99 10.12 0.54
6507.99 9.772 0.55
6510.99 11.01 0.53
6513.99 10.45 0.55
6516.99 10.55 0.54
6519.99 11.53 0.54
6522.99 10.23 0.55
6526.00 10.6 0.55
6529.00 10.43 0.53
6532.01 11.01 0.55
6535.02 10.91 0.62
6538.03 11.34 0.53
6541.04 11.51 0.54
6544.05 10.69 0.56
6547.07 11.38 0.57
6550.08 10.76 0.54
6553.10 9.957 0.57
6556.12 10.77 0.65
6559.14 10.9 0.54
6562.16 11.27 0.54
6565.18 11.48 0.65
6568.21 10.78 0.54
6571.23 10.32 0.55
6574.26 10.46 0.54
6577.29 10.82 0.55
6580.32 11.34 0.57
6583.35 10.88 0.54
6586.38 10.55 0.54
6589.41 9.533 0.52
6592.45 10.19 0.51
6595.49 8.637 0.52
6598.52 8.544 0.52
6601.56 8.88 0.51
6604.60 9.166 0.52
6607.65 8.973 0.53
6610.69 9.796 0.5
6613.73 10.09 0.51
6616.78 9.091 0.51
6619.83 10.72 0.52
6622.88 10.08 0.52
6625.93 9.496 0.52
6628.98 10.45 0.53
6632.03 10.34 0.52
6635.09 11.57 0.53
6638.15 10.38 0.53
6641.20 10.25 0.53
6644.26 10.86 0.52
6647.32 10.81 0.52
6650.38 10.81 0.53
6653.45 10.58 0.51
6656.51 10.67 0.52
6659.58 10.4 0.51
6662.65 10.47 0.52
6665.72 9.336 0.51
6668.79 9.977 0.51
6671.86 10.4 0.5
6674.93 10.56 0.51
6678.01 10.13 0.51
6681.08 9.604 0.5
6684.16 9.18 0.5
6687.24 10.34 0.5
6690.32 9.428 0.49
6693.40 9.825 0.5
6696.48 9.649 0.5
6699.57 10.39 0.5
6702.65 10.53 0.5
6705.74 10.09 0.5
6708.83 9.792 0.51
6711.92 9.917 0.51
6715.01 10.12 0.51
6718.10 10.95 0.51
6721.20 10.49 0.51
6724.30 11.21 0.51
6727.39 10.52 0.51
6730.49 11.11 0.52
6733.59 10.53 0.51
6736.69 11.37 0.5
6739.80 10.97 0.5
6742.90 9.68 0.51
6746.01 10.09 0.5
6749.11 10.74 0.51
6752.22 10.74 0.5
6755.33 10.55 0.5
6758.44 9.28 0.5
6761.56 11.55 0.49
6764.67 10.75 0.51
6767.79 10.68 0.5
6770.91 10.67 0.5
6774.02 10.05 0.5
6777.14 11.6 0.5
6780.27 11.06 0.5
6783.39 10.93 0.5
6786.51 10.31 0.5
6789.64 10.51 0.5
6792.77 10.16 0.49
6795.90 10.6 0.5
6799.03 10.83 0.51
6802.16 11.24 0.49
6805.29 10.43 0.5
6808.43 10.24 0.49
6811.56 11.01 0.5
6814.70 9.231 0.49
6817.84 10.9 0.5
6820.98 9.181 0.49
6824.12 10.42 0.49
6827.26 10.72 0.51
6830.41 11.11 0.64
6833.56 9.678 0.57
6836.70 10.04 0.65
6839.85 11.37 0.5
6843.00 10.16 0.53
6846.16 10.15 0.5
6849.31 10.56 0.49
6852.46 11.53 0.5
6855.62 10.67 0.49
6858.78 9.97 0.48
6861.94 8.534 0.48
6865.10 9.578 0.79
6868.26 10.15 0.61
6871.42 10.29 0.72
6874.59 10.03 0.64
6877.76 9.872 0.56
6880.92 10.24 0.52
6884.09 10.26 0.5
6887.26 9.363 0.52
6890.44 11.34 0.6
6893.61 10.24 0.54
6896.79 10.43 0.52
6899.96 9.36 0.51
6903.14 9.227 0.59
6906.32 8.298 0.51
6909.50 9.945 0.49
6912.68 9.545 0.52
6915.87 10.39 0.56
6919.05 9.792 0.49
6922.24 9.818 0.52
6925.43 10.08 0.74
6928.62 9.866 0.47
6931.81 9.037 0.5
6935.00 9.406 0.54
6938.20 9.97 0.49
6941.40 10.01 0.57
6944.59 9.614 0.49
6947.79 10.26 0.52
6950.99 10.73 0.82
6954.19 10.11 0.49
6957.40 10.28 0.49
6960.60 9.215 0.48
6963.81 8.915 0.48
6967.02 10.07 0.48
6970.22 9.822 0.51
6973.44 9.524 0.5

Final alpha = 0.04 mag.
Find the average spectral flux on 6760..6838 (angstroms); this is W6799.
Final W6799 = 10.6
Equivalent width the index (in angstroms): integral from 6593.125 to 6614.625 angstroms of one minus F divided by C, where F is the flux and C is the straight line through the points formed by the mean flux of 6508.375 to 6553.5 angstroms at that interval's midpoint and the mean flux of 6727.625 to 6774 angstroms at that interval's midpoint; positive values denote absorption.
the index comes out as 3.2 angstroms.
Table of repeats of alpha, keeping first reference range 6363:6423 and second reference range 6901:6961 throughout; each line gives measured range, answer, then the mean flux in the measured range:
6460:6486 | 0.01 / 10.3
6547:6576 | -0.06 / 10.8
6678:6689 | 0.03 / 9.76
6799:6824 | -0.05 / 10.4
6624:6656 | -0.04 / 10.6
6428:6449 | -0.02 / 10.5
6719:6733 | -0.08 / 10.8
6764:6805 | -0.08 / 10.7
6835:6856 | -0.08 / 10.6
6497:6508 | -0.03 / 10.6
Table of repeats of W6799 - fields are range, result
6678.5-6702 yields 9.82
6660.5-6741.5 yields 10.3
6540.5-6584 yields 10.9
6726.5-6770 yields 10.6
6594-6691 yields 10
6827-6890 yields 10.2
